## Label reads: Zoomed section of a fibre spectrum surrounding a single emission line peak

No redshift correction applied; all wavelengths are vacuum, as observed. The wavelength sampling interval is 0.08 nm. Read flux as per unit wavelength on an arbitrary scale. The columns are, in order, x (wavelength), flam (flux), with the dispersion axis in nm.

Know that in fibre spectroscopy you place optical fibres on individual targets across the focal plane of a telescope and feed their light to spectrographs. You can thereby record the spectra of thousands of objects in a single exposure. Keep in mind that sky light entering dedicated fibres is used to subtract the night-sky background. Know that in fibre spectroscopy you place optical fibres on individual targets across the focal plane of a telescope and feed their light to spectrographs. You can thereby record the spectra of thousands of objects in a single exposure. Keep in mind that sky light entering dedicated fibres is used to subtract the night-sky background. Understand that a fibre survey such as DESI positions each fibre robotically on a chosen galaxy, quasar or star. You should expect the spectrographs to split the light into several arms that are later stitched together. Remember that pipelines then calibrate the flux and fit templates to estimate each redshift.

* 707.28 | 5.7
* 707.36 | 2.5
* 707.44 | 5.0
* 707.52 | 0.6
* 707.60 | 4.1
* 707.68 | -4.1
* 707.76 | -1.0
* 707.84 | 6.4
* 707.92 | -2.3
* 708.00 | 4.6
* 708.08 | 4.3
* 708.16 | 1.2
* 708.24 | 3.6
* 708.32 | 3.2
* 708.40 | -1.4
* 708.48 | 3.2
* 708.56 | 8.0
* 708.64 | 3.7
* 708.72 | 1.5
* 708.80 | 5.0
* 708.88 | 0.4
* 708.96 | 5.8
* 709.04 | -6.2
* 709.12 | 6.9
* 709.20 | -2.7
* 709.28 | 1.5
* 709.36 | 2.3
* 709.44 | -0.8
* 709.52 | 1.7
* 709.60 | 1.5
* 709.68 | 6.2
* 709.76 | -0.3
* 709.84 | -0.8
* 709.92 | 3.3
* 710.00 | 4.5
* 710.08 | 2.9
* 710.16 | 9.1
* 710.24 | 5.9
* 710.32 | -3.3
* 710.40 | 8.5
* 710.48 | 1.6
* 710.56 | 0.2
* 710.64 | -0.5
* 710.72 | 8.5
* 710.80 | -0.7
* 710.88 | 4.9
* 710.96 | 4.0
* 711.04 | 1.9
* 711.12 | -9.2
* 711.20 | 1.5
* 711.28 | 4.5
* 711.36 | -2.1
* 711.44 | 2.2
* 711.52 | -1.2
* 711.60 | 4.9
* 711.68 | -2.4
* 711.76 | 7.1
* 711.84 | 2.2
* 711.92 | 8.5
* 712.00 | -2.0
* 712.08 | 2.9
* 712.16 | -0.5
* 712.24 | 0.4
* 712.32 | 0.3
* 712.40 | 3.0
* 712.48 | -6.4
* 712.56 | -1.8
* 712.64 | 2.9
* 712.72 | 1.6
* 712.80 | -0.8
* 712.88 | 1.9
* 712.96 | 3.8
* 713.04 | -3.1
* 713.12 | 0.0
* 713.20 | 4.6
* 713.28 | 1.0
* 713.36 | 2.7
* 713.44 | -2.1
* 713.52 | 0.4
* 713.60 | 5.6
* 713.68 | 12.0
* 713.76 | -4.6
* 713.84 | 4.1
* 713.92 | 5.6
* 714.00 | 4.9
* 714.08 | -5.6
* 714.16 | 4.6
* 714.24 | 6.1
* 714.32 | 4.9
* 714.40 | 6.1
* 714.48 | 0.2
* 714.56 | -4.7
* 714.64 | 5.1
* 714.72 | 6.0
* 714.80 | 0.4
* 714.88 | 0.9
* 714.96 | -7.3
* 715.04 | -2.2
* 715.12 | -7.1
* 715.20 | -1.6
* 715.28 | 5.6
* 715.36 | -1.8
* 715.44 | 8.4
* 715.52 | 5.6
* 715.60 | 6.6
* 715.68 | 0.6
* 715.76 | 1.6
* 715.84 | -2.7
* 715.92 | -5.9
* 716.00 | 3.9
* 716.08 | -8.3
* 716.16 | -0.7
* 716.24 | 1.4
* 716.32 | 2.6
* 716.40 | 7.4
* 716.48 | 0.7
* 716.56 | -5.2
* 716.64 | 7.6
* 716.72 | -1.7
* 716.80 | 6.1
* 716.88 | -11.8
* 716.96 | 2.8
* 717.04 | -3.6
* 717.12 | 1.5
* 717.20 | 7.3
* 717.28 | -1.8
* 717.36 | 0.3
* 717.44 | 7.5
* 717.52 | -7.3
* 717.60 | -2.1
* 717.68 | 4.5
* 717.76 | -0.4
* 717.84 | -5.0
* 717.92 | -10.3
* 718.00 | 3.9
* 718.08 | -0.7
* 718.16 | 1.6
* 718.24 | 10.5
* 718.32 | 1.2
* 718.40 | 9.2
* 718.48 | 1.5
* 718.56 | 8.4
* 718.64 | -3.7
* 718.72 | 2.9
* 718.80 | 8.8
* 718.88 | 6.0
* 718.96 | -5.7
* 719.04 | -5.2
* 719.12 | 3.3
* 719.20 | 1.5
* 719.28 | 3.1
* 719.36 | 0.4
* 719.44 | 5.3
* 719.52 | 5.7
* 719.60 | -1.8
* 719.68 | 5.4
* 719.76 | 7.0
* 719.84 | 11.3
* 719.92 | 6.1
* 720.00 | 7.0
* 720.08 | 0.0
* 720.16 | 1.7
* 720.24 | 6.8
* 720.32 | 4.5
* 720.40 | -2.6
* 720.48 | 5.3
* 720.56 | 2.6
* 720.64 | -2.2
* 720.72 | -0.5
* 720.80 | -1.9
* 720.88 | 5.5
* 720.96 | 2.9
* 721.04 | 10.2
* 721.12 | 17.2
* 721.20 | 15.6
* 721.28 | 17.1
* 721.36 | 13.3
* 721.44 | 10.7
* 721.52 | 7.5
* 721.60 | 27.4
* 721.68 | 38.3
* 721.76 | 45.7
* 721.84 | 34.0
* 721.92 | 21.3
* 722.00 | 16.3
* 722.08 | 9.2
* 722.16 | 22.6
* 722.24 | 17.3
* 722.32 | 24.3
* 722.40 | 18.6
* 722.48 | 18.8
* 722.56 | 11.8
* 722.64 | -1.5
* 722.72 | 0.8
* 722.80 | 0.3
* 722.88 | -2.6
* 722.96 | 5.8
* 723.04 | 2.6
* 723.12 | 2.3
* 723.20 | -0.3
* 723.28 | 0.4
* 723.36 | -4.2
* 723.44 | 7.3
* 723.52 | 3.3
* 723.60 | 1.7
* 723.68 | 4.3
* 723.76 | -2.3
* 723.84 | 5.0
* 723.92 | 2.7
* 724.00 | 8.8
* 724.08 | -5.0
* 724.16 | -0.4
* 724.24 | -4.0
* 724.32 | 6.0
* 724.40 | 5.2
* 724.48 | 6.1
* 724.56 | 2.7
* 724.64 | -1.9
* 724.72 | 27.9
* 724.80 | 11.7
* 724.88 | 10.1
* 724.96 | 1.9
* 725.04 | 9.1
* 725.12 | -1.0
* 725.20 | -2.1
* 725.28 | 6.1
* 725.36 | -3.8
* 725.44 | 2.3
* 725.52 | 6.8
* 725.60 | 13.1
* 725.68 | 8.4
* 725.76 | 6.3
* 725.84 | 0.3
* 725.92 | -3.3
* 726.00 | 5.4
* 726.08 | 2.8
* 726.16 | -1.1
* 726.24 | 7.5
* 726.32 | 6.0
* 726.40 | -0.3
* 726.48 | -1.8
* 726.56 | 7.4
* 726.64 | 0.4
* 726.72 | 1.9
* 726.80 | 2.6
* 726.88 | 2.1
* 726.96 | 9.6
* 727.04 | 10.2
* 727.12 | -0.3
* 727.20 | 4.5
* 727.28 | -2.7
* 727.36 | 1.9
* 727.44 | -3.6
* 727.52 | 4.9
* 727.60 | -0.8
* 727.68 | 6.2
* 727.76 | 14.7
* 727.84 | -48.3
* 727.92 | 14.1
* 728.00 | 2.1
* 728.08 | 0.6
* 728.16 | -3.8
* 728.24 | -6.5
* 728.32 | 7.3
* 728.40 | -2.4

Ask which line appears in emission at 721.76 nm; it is [O II] 3727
